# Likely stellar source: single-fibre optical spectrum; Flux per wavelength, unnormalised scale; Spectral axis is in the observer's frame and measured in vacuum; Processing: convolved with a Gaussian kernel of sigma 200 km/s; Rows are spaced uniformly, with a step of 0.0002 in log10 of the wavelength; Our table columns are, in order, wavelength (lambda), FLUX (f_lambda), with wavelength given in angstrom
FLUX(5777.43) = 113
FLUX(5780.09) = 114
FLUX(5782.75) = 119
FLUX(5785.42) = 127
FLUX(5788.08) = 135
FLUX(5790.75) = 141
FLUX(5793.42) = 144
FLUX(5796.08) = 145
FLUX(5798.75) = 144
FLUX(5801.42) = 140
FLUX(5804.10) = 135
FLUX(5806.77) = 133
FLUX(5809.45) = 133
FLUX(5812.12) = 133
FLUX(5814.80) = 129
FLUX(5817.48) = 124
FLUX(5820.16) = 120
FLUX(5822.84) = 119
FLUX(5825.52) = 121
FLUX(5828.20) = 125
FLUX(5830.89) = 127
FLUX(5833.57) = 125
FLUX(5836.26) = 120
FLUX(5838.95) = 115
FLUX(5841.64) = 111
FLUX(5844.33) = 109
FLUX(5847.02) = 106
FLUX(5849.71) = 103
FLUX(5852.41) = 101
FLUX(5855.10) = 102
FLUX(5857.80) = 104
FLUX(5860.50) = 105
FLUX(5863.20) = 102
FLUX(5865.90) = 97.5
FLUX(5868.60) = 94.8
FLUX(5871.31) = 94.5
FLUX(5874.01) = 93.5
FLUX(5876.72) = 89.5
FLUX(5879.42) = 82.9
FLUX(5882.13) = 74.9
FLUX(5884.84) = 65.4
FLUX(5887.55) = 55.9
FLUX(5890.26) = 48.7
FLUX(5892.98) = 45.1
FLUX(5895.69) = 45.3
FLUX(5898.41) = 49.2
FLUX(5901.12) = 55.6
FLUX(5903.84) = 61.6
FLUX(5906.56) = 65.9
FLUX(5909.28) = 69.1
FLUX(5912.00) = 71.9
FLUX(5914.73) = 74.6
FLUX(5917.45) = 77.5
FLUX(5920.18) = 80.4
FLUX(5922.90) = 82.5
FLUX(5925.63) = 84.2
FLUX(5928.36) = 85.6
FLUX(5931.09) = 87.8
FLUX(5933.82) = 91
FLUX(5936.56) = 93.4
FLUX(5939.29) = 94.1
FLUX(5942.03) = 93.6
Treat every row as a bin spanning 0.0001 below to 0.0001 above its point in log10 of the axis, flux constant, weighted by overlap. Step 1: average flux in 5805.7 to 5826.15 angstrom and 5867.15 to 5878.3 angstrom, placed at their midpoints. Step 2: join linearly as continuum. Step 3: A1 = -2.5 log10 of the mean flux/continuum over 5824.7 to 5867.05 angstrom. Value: -0.02 mag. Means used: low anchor 127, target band 111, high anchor 92.9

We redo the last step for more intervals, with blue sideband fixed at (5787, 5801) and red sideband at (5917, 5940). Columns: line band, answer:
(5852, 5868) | 0.130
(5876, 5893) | 0.490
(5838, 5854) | 0.126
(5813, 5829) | 0.064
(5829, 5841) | 0.033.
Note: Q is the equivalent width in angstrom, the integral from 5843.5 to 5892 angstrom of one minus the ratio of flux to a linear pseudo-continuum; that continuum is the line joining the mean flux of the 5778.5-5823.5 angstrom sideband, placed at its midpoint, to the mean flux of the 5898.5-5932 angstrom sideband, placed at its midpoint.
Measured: 4.2 angstrom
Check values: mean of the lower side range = 132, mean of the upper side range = 73.6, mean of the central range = 89.9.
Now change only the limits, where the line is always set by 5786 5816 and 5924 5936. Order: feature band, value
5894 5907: 5.8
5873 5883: 2.1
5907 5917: 2.4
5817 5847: 1.5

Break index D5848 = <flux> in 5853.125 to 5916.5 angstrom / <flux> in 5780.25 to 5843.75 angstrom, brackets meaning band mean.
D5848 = 0.59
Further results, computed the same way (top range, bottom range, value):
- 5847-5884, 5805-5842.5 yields 0.77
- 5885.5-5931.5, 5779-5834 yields 0.51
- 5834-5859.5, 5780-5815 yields 0.81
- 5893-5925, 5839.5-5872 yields 0.64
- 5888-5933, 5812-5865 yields 0.59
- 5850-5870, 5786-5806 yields 0.72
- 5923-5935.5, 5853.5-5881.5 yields 0.90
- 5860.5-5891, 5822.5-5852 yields 0.72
